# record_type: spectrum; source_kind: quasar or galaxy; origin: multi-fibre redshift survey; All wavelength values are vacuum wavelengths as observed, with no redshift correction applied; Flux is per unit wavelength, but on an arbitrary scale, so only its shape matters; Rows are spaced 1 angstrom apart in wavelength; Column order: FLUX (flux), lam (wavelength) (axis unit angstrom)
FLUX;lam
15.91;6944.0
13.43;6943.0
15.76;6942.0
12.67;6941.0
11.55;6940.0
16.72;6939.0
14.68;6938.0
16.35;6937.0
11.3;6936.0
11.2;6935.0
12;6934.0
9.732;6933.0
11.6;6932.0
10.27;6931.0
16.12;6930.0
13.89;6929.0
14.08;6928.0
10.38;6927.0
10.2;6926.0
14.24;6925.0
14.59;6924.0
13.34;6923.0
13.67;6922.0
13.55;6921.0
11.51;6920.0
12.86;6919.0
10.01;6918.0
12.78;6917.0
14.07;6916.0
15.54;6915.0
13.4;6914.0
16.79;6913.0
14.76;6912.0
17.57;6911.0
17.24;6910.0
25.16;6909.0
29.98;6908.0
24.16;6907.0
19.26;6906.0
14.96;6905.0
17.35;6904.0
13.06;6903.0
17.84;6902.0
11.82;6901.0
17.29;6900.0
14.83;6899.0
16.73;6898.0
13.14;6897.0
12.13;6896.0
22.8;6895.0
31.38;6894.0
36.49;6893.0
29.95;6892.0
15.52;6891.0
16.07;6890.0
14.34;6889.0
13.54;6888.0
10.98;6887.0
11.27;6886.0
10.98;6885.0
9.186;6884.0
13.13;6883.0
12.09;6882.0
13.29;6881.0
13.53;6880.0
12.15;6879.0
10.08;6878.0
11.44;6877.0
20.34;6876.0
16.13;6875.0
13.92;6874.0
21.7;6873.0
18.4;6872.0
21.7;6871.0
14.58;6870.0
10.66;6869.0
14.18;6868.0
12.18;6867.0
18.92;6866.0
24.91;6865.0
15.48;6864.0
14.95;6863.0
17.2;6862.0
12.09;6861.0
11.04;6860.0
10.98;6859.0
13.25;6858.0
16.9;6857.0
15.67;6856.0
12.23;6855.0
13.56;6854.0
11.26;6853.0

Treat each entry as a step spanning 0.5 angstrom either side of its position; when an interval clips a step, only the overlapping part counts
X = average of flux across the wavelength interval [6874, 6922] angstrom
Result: 16.2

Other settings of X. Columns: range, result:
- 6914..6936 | 12.6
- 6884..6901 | 17.5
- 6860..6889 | 14.5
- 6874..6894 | 15.7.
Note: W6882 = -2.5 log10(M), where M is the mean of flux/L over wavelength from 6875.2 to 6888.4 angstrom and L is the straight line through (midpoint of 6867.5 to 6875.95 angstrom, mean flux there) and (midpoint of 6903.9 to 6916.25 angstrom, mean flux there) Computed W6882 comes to 0.338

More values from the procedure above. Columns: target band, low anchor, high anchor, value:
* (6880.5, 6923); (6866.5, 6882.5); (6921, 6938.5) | -0.19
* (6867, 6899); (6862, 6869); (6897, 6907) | 0.01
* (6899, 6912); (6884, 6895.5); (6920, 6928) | -0.15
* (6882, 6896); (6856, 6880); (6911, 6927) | -0.22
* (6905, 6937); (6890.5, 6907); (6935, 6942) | 0.11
